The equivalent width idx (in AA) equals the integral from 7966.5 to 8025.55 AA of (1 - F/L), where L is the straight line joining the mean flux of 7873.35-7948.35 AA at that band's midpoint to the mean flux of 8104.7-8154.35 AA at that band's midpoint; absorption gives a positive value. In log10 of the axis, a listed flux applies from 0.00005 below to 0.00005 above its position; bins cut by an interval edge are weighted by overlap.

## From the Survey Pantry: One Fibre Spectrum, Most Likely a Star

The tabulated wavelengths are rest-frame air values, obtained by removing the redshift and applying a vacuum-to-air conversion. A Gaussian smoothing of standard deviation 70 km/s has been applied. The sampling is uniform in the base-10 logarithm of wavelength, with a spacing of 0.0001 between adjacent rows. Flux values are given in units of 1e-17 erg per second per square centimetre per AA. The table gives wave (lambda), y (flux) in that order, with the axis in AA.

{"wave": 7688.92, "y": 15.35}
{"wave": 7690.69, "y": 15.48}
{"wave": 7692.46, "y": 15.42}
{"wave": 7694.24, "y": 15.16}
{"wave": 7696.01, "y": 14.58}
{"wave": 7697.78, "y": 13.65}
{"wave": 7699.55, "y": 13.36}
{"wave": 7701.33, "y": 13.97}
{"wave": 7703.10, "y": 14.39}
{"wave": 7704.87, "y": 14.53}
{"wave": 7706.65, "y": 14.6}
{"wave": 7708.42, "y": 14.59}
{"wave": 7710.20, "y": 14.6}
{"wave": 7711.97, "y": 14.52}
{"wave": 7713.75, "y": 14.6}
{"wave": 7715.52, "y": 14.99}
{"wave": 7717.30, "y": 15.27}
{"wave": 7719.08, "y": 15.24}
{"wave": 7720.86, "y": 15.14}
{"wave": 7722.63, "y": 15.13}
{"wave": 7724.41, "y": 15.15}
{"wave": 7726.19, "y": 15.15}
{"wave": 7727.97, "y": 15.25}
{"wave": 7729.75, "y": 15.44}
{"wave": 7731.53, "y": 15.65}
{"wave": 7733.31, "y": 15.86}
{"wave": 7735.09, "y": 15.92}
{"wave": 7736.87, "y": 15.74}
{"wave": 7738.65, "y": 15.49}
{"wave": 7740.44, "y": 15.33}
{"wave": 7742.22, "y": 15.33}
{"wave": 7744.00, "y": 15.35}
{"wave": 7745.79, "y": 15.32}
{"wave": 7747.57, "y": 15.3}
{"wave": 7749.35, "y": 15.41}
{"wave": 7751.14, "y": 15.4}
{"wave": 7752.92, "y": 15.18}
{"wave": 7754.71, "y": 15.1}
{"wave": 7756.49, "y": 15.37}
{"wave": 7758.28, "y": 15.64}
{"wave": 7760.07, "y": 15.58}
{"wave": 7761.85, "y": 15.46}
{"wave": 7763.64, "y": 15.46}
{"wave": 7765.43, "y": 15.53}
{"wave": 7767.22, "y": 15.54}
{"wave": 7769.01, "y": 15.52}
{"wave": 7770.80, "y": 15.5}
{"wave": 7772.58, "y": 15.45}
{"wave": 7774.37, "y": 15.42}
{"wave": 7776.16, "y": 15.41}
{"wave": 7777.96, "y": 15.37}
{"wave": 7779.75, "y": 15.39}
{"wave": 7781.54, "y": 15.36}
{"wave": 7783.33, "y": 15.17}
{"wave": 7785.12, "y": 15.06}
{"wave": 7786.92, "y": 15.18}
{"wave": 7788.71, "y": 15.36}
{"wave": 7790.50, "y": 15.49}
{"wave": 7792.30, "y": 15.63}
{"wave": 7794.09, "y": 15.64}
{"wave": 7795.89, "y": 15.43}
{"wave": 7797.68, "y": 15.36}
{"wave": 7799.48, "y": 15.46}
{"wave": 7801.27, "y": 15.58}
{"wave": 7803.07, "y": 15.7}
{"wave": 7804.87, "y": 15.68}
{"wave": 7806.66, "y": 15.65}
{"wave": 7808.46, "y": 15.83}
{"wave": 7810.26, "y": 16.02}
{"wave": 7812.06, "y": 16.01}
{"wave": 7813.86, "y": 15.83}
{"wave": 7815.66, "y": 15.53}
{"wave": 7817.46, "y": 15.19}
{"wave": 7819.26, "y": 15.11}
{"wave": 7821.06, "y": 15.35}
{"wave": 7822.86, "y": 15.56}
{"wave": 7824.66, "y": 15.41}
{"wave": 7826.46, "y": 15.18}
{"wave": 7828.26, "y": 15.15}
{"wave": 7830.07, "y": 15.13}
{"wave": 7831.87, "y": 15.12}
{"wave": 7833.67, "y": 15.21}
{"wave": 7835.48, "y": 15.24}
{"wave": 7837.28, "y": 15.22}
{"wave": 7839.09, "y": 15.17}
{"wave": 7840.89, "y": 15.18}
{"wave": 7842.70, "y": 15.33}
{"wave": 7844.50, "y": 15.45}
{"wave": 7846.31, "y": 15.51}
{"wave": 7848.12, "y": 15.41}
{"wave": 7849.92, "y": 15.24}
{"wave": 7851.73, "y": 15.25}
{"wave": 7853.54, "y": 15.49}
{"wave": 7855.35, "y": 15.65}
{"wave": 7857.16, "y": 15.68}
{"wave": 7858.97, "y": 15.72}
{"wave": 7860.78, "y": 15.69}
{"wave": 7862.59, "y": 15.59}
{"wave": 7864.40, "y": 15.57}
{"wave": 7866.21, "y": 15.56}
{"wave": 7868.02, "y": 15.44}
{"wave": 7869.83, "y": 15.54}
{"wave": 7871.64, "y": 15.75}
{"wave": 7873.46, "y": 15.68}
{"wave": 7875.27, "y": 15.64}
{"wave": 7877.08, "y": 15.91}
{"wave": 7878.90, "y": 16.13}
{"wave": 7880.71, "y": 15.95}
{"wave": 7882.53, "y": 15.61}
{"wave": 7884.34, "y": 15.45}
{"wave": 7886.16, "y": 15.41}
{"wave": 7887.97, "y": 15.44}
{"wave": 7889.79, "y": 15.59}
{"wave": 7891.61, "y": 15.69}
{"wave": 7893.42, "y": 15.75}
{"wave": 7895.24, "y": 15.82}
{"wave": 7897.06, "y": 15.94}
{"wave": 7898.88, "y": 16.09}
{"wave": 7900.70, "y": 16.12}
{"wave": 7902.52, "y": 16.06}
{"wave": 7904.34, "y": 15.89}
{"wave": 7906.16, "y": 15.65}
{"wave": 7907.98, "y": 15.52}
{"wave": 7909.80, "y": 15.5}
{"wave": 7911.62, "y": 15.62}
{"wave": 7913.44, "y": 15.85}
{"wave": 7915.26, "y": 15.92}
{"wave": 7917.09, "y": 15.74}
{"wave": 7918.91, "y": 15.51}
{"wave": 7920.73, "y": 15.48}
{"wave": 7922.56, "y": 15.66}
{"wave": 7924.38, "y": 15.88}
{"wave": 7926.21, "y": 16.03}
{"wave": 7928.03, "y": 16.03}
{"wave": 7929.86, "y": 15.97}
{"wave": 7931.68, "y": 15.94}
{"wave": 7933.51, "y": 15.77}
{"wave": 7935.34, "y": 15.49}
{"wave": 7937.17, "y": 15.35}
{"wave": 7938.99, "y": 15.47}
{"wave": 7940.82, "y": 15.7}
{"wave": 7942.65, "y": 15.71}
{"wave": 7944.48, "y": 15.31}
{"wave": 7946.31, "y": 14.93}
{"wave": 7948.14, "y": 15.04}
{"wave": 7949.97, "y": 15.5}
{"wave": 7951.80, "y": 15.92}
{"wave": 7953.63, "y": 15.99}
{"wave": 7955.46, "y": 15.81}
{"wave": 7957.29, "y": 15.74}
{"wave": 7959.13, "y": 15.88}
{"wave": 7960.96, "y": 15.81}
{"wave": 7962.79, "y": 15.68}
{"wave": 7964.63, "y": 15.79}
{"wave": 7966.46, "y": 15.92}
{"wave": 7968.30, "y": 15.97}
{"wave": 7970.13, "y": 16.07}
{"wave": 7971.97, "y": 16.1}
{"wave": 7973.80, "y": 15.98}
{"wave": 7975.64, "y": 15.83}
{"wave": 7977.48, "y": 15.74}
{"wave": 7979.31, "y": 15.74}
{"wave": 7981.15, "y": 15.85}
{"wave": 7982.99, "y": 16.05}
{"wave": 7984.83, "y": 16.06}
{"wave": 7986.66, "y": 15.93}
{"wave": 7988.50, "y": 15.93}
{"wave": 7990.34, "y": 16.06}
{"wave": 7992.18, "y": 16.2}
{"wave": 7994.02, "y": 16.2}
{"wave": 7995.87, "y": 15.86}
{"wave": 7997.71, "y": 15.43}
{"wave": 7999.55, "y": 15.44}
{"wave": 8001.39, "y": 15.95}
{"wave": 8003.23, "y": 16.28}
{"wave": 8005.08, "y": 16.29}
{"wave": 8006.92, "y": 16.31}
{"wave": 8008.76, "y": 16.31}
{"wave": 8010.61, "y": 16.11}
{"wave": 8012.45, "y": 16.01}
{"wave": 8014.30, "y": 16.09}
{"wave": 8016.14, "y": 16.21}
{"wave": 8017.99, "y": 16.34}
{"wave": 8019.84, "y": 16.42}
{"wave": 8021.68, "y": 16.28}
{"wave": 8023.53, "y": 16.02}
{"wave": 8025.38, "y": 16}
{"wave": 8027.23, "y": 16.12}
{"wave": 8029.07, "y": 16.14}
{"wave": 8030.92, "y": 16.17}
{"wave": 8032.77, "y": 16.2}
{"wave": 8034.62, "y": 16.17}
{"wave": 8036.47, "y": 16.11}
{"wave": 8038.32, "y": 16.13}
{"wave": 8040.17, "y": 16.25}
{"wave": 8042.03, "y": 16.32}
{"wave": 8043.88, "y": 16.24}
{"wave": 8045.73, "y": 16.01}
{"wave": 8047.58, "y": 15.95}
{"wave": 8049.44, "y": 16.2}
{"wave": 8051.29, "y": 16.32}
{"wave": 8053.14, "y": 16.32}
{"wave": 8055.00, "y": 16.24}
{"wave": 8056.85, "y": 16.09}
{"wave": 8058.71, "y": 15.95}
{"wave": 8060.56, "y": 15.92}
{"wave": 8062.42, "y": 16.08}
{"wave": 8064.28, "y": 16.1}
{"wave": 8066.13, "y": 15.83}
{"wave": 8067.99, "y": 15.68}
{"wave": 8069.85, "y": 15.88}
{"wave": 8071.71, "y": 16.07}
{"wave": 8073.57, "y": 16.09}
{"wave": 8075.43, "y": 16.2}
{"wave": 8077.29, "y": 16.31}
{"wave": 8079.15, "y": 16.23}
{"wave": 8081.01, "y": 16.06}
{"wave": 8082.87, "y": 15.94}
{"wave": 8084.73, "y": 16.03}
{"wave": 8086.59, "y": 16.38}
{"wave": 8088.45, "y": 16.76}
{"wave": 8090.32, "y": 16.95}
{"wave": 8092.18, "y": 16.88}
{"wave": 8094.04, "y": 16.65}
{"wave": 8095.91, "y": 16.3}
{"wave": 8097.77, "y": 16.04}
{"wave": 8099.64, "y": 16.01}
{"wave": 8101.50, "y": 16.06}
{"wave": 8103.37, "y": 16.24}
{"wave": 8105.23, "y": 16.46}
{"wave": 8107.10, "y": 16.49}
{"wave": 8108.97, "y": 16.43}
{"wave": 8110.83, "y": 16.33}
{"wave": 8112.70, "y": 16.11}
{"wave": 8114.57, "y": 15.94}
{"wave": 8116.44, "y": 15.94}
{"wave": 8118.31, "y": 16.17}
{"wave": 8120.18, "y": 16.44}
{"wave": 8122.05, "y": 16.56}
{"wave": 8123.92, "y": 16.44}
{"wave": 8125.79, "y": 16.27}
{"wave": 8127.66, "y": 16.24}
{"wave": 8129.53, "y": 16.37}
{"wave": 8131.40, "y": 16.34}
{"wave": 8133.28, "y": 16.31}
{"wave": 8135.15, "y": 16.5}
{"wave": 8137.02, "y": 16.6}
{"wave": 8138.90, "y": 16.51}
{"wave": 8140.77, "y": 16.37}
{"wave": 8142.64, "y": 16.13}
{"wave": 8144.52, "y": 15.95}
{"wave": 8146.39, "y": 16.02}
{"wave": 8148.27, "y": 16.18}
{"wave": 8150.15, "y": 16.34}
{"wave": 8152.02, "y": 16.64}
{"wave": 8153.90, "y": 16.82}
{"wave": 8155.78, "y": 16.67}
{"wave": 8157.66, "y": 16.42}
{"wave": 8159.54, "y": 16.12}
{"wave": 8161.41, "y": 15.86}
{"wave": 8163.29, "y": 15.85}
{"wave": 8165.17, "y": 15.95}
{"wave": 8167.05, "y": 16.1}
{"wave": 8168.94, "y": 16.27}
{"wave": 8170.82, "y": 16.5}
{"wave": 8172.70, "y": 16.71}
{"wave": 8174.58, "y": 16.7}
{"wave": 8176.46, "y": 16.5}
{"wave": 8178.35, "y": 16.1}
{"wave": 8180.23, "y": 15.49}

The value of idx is -0.3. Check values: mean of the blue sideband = 15.7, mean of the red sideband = 16.3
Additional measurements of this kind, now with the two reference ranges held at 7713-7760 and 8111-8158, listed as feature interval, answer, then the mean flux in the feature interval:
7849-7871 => 0.2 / 15.5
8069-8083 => 0.1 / 16.1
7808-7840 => 0.3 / 15.4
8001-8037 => -0.3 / 16.2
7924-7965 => 0.5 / 15.7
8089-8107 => -0.2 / 16.4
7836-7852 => 0.3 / 15.3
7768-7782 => 0.0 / 15.4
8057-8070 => 0.2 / 15.9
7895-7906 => -0.2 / 16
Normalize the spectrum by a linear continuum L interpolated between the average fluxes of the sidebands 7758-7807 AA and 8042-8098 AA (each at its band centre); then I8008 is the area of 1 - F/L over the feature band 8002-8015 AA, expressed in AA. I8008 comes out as -0.1 AA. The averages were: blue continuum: 15.5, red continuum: 16.2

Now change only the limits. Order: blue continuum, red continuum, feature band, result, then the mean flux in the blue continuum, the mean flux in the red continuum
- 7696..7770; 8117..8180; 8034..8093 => -0.4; 15.1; 16.3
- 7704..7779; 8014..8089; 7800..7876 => 0.3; 15.3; 16.1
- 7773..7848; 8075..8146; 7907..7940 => 0.1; 15.4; 16.3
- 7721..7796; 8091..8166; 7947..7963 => 0.2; 15.4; 16.3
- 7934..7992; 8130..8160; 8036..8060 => -0.2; 15.8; 16.4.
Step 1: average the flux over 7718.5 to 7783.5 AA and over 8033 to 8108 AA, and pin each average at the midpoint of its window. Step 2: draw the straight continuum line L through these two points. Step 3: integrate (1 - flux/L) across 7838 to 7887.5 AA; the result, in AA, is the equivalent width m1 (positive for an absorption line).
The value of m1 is 0.4 AA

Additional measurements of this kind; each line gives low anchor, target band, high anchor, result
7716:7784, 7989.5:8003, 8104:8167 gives 0.1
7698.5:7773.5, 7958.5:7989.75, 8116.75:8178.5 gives -0.1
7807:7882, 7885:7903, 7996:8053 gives -0.1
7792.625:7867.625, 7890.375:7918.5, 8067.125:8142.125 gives -0.2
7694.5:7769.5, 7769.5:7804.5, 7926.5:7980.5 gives -0.4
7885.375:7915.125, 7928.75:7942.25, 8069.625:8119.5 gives 0.1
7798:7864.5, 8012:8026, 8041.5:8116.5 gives -0.1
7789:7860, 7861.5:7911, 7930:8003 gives -0.4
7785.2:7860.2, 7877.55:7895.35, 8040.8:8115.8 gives -0.1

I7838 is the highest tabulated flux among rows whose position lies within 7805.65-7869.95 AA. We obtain 16.02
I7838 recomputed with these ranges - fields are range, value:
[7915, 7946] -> 16.03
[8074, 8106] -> 16.95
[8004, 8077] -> 16.42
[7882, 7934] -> 16.12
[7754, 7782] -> 15.64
